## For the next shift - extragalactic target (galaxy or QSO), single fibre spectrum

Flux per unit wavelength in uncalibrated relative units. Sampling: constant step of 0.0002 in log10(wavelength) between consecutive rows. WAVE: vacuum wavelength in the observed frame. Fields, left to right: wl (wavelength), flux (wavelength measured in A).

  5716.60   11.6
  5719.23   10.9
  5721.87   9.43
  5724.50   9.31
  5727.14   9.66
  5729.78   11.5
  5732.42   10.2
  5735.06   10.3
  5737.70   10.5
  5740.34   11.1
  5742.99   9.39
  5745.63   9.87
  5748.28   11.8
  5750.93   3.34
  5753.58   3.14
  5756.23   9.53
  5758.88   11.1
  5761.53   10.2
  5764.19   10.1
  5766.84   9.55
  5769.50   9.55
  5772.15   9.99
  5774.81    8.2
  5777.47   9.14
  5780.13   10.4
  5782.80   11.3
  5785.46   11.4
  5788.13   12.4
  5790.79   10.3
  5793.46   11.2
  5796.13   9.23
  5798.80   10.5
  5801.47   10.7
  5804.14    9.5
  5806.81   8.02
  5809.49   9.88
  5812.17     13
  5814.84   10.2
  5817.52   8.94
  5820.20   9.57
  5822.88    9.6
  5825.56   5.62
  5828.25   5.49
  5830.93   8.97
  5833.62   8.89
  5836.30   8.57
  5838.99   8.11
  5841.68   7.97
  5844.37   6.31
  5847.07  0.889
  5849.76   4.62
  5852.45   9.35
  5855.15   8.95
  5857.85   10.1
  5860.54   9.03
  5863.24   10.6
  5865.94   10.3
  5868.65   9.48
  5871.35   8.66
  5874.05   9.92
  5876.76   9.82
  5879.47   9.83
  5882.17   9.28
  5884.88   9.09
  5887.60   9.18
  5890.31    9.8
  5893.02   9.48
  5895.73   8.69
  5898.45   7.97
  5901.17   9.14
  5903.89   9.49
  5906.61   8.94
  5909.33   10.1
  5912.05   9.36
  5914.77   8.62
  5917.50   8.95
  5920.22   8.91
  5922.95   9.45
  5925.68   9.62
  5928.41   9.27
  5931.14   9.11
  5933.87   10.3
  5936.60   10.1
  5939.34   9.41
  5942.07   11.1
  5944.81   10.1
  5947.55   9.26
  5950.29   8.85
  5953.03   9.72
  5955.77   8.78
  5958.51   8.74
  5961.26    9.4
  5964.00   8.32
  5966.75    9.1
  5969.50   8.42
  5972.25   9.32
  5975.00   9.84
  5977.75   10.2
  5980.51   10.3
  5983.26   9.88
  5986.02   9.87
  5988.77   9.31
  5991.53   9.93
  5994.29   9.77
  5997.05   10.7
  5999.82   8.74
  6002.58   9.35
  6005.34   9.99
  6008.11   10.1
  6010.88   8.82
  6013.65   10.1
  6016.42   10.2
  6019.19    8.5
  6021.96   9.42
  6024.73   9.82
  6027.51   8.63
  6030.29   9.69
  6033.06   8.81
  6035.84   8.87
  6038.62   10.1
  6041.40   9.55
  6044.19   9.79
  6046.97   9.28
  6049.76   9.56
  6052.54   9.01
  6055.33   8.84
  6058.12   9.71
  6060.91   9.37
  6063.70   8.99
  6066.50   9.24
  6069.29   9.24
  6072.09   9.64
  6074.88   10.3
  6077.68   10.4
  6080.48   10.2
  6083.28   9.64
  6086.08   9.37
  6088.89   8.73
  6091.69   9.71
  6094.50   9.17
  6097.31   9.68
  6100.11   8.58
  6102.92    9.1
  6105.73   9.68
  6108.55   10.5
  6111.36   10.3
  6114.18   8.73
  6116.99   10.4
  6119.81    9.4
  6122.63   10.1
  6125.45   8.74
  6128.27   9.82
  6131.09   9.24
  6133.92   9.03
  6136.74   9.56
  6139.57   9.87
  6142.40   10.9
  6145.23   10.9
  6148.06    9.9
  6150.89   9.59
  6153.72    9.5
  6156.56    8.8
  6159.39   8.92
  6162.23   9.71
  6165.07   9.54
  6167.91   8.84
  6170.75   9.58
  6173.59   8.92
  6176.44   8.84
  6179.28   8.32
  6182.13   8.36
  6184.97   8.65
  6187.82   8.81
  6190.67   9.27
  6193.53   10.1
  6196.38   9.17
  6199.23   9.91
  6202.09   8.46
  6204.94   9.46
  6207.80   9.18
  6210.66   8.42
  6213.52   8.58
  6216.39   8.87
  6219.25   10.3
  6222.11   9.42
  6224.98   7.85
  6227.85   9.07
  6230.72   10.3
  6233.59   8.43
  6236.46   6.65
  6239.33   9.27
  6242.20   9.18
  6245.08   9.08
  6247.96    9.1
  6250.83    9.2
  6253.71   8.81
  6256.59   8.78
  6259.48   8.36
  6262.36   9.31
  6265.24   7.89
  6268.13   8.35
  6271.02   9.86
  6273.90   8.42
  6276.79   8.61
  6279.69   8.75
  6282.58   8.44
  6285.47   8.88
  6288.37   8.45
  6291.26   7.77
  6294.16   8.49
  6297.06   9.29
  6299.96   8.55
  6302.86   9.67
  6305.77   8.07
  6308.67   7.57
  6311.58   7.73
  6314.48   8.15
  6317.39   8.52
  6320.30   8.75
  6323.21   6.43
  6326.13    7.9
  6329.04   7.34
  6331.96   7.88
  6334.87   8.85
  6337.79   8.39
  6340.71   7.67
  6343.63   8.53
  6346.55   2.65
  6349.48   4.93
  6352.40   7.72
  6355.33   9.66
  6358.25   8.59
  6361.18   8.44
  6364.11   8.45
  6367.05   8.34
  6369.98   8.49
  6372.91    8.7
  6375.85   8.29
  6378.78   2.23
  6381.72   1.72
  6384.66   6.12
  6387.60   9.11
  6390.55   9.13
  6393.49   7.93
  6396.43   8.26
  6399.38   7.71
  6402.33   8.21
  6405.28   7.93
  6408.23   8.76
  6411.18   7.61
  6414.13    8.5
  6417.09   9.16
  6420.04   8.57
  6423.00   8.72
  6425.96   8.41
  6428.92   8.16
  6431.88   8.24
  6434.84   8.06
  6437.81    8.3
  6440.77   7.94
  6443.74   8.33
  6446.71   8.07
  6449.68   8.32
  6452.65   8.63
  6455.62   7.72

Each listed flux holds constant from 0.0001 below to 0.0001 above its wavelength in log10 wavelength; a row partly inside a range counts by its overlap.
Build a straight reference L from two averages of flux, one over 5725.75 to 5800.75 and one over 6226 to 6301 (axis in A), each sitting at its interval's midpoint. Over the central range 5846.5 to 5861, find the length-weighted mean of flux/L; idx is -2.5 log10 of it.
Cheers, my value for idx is 0.29 mag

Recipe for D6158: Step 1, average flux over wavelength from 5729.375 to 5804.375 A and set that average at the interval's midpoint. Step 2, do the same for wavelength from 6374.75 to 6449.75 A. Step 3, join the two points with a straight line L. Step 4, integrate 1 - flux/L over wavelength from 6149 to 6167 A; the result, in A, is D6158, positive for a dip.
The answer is -1.6 A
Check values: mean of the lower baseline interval 9.83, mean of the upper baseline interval 7.75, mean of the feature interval 9.34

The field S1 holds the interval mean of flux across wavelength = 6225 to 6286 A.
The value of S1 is 8.77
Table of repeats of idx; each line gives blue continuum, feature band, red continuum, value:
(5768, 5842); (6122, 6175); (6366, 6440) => -0.12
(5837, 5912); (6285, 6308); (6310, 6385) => -0.15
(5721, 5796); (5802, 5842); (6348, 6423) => 0.08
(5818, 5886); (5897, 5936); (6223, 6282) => -0.10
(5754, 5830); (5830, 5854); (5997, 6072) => 0.34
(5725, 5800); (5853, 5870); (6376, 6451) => -0.03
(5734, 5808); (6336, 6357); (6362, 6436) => 0.12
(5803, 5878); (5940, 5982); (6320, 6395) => -0.14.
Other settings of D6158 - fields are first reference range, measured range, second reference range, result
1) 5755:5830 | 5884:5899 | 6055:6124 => 1.0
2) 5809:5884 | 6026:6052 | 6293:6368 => -3.1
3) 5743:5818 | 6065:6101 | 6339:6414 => -4.1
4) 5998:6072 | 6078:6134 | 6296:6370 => -3.1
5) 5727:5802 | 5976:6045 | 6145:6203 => -1.1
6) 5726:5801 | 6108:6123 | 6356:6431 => -2.0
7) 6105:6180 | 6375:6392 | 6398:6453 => 4.9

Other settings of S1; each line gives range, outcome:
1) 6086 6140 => 9.48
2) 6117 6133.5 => 9.51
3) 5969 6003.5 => 9.7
